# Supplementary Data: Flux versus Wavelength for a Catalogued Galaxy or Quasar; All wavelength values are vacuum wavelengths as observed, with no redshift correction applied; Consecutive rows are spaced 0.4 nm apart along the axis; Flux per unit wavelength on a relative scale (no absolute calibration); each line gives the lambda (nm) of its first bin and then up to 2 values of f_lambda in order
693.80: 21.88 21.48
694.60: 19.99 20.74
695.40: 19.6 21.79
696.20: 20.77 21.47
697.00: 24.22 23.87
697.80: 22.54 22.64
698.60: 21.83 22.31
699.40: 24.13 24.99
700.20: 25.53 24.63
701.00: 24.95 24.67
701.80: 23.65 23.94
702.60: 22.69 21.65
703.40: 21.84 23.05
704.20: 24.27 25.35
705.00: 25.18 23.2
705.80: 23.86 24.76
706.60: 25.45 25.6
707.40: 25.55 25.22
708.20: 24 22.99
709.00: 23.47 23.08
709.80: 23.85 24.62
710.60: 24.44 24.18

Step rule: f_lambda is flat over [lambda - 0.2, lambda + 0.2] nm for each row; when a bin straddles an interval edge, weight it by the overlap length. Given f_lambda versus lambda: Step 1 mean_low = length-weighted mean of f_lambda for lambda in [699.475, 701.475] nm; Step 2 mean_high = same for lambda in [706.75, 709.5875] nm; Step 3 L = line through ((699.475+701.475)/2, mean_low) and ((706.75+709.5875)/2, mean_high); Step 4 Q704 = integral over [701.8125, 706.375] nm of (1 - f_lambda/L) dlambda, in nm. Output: 0.19 nm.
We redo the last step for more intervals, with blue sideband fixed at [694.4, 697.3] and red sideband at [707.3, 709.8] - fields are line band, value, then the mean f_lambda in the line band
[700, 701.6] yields -0.19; 24.9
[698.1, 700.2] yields -0.14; 23.4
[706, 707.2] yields -0.09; 25.3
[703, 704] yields 0.03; 22.3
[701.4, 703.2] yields -0.04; 23.2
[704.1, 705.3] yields -0.09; 24.8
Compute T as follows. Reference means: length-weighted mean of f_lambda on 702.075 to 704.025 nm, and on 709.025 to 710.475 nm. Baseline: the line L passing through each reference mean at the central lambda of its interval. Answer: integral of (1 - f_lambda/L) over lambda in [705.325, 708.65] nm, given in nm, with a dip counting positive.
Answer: -0.19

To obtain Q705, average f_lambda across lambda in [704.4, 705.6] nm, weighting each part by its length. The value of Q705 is 24.6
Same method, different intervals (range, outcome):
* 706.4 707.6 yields 25.5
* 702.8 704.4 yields 22.7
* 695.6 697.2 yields 22.1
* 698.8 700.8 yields 24.3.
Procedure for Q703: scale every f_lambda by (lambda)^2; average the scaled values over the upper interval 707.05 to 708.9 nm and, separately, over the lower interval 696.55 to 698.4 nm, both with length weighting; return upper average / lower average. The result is 1.1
